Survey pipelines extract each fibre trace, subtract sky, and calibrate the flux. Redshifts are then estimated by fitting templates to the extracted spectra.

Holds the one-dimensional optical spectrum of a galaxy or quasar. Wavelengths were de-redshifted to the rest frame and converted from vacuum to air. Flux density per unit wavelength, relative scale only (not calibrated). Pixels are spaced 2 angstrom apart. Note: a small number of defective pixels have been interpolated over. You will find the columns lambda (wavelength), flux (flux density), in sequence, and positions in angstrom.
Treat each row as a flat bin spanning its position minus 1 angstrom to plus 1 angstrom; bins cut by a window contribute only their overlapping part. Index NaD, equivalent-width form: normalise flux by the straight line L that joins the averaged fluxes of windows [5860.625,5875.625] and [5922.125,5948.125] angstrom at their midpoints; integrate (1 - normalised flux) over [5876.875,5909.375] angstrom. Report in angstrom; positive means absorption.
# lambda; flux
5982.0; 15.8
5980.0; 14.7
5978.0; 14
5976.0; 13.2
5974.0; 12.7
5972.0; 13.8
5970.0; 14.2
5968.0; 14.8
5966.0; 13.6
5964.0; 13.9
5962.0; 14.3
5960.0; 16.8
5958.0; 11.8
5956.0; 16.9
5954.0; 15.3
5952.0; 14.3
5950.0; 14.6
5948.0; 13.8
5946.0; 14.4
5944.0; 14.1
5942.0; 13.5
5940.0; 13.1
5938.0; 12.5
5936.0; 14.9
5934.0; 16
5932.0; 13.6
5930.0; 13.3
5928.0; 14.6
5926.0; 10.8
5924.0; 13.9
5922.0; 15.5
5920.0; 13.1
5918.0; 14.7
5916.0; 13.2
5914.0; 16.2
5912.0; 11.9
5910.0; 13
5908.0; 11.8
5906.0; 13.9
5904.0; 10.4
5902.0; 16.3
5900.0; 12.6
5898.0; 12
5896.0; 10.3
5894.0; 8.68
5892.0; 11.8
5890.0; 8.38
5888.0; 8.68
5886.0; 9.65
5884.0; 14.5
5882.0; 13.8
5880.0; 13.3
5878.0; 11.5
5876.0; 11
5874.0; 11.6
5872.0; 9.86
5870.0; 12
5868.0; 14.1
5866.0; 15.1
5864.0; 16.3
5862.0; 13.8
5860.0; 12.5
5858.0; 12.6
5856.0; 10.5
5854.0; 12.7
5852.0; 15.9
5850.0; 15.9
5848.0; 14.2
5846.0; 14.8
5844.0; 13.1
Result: 4.0 angstrom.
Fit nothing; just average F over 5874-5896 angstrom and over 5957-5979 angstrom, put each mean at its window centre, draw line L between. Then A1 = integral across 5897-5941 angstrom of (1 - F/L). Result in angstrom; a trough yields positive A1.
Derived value -4.51 angstrom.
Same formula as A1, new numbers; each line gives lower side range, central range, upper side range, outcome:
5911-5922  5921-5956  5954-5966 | 0.6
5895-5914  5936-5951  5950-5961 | 0.7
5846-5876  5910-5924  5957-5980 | -0.4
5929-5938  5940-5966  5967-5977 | -0.8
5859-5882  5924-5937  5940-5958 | 0.1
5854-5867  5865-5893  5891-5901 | 0.9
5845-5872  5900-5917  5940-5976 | 0.8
